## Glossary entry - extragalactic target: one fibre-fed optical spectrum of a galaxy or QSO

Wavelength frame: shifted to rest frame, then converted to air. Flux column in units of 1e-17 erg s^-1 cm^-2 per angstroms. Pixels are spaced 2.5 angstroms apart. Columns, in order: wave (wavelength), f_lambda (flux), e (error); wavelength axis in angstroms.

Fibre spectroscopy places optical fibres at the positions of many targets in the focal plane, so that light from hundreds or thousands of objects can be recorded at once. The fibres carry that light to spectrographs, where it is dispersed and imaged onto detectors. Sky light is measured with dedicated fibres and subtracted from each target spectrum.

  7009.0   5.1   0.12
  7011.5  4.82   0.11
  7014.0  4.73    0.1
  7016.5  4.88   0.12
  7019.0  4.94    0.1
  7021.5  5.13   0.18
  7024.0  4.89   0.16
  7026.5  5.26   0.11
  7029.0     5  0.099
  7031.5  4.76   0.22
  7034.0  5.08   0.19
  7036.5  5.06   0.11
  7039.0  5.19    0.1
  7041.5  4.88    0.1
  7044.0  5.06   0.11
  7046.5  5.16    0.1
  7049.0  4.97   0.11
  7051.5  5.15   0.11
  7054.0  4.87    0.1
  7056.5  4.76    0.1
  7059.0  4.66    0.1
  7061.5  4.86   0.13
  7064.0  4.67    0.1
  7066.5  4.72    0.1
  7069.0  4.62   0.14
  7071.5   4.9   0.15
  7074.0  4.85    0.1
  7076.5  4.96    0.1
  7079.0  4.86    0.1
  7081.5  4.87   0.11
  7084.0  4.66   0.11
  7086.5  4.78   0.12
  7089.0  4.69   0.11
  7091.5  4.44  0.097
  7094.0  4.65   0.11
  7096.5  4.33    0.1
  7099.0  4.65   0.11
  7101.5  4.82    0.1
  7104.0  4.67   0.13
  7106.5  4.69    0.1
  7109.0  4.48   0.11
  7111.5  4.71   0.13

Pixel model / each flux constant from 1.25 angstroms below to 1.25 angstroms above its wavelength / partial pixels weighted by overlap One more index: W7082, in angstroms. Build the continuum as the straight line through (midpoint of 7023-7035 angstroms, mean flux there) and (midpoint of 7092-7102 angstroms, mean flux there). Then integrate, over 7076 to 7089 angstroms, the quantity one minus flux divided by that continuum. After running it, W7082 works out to -0.4 angstroms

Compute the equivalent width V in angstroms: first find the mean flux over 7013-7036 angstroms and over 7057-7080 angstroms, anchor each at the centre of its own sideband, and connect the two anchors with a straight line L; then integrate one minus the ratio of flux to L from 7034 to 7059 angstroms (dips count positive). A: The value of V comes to -0.6 angstroms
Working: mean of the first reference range 4.97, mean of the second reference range 4.79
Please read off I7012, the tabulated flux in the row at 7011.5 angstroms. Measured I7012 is 4.82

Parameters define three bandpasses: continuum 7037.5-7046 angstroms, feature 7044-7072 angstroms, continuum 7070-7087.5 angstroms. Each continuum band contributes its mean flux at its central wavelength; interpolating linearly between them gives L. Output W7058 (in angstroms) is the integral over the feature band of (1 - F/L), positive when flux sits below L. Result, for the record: 0.6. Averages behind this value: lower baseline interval 5.05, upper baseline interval 4.84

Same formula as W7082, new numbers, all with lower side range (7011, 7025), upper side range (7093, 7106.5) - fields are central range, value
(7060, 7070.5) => 0.1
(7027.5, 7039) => -0.4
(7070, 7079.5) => -0.4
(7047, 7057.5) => -0.4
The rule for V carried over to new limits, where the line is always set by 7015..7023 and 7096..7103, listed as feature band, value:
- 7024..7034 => -0.1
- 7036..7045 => -0.3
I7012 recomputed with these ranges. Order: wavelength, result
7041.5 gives 4.88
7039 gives 5.19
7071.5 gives 4.9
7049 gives 4.97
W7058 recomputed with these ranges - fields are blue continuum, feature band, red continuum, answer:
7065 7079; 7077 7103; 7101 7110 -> 0.3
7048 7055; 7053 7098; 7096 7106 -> 0.9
